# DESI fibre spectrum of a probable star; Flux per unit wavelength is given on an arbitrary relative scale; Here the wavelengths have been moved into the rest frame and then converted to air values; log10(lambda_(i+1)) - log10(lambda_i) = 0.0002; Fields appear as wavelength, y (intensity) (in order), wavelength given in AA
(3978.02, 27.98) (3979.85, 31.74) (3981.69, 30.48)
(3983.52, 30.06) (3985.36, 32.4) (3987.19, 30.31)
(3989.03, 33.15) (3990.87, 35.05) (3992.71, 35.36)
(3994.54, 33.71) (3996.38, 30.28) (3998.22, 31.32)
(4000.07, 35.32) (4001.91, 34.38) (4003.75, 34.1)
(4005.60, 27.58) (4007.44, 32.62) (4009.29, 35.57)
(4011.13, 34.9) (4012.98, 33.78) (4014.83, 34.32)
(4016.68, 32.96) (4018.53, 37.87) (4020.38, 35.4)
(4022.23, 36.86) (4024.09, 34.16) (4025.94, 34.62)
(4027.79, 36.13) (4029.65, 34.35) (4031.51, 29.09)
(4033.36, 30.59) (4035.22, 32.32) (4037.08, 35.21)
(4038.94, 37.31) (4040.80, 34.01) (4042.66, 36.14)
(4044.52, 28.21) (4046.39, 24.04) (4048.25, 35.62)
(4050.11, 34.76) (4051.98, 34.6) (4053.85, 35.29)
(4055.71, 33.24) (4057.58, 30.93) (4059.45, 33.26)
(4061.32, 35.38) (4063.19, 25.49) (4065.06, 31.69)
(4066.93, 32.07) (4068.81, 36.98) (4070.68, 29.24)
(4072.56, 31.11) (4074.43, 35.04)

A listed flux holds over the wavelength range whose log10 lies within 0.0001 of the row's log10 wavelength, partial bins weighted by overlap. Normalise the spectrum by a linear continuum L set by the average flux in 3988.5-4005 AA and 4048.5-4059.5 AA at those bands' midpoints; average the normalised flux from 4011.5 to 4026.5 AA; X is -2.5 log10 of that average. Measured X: -0.04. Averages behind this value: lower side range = 33.5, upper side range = 33.8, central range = 35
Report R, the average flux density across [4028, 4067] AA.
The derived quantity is 32.6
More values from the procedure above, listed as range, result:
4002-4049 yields 33.5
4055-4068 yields 31.7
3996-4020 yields 33.6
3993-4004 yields 33.3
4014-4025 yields 35.3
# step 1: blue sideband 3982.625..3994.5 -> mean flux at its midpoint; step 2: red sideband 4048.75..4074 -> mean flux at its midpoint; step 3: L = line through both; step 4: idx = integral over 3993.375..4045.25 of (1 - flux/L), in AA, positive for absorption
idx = -1.5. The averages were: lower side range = 32.8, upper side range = 32.7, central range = 33.7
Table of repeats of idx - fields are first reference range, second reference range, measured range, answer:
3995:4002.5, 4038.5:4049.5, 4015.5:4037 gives -1.0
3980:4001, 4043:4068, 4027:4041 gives -0.6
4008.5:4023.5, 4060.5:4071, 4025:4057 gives 0.3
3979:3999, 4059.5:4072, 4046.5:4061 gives -0.7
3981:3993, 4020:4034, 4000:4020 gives -0.4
